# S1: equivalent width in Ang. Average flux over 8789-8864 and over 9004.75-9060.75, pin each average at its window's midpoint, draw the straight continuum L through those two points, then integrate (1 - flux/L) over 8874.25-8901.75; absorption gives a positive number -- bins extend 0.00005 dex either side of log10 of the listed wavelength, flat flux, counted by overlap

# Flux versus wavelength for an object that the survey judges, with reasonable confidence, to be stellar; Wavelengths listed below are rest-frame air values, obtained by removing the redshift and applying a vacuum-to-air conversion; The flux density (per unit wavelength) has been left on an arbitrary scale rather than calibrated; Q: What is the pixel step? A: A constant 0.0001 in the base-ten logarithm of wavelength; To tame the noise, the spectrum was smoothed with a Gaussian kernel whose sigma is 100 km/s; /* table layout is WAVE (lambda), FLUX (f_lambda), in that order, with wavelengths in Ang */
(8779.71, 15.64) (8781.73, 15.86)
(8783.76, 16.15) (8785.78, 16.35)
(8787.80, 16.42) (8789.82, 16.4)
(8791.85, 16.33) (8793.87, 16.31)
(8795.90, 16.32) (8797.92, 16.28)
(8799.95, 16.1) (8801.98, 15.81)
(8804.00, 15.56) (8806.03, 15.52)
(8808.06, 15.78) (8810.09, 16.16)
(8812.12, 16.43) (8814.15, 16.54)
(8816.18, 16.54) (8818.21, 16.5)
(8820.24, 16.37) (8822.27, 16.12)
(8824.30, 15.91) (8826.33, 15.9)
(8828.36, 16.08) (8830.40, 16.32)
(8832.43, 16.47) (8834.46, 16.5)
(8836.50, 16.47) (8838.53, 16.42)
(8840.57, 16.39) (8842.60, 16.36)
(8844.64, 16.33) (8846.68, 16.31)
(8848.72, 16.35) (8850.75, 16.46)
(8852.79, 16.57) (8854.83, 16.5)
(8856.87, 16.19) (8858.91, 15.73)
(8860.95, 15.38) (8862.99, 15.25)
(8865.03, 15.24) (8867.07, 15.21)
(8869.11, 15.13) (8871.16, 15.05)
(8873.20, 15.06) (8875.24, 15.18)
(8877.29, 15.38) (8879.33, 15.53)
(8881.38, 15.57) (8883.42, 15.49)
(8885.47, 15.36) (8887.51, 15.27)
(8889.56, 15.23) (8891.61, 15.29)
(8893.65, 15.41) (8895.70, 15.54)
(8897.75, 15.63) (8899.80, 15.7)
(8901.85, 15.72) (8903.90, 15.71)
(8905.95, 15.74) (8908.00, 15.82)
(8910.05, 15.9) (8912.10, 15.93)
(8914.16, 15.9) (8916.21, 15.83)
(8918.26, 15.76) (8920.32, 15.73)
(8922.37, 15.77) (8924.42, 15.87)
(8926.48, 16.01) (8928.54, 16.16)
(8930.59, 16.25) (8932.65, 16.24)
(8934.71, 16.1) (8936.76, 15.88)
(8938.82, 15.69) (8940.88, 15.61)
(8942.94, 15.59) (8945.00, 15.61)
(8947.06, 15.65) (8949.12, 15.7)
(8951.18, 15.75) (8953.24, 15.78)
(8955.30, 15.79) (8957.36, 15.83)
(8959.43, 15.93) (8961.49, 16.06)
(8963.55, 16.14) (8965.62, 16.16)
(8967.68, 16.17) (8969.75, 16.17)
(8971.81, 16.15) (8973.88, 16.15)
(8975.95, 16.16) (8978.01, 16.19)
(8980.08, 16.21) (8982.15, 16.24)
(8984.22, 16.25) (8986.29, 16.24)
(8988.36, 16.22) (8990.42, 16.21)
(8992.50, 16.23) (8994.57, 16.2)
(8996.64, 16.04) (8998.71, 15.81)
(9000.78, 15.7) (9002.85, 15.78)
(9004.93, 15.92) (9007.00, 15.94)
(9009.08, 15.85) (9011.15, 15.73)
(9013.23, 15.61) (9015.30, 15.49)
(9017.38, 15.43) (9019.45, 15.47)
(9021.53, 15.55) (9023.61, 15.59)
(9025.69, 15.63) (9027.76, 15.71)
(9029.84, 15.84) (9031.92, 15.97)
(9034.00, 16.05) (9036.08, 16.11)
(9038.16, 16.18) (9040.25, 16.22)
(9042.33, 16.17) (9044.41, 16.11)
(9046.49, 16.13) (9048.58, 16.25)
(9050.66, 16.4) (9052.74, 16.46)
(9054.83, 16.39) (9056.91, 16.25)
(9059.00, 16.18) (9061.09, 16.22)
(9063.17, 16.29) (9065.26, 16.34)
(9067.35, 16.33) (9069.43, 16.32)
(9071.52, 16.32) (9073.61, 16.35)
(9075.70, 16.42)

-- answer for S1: 1.2 Ang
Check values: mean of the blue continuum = 16.2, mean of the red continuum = 16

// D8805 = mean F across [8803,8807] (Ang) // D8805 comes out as 15.5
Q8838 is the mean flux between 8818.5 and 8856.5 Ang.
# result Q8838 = 16.3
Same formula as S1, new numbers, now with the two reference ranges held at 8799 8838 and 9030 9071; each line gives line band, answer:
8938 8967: 0.69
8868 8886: 0.98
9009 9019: 0.38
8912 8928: 0.33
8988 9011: 0.34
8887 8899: 0.58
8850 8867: 0.33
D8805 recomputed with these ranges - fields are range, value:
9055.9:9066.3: 16.2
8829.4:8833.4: 16.4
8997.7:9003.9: 15.8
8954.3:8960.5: 15.8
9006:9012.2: 15.8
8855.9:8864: 15.6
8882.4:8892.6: 15.3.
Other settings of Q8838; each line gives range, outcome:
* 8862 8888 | 15.3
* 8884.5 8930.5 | 15.7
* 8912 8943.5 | 15.9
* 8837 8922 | 15.7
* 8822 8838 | 16.2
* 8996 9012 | 15.8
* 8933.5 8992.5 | 16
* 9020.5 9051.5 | 16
